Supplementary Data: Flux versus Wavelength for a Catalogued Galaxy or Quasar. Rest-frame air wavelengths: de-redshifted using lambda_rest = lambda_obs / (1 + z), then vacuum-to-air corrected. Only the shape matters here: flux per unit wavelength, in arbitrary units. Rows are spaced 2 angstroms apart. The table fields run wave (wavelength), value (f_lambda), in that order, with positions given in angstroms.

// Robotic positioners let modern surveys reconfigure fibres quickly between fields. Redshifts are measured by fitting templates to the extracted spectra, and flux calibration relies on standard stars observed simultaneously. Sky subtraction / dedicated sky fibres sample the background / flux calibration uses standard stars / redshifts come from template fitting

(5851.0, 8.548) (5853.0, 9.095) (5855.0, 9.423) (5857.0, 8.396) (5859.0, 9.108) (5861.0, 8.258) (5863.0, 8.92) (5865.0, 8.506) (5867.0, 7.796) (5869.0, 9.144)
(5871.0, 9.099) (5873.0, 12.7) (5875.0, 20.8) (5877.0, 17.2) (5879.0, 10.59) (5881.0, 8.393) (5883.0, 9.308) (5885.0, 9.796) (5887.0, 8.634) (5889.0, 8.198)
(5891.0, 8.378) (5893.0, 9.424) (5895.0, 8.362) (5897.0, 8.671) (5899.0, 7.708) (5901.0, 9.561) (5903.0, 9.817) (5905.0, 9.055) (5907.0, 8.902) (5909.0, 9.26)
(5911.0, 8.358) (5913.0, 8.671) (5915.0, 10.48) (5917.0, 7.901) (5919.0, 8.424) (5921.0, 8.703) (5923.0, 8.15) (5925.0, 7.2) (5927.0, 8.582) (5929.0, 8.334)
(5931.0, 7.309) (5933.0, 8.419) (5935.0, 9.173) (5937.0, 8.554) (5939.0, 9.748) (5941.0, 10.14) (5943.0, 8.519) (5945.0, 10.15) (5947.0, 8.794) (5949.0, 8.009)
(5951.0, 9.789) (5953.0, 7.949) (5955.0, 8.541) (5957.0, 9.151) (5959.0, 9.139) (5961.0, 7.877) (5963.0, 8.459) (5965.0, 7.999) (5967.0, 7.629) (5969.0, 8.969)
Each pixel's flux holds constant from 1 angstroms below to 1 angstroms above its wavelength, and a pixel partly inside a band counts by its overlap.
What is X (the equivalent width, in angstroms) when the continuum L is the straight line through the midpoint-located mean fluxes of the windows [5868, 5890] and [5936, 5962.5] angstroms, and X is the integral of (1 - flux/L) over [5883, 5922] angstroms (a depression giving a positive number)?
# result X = 6.0 angstroms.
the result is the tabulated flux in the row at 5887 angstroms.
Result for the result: 8.634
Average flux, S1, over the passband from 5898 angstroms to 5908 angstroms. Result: 9.01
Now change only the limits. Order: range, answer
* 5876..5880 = 13.9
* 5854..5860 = 8.98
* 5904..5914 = 8.85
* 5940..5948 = 9.4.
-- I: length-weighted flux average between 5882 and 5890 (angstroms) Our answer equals 8.98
